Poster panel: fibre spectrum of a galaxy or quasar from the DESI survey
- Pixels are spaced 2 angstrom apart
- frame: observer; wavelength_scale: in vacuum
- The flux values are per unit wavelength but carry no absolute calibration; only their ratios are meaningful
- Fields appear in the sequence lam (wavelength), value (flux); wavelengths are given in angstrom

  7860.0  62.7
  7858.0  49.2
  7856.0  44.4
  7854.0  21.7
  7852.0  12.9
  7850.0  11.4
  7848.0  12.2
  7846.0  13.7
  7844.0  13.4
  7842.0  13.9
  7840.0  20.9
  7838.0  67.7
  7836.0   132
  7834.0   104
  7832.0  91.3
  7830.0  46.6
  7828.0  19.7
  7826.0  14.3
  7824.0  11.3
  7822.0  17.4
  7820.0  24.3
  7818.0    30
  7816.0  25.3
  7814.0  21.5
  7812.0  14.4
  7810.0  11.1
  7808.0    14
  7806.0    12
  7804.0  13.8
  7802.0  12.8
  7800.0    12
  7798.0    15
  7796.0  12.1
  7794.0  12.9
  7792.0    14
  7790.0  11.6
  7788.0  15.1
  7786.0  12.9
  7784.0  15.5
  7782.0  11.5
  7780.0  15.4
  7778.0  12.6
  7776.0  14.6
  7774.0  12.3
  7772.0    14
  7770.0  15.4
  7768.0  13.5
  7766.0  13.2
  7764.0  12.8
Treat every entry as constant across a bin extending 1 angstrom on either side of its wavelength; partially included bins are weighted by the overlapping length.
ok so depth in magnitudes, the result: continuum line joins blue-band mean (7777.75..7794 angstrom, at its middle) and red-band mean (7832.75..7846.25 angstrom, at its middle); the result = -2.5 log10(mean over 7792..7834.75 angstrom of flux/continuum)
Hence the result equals 0.45 mag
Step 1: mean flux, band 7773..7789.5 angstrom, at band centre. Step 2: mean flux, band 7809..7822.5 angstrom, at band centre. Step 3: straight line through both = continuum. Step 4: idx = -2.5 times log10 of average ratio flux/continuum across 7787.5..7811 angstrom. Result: 0.30 mag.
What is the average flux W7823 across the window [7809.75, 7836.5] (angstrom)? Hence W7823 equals 39.3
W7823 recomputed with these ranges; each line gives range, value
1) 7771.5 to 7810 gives 13.3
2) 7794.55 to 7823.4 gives 16.7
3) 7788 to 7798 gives 13.1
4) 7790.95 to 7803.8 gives 13.2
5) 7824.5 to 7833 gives 41.1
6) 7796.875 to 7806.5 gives 13.2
